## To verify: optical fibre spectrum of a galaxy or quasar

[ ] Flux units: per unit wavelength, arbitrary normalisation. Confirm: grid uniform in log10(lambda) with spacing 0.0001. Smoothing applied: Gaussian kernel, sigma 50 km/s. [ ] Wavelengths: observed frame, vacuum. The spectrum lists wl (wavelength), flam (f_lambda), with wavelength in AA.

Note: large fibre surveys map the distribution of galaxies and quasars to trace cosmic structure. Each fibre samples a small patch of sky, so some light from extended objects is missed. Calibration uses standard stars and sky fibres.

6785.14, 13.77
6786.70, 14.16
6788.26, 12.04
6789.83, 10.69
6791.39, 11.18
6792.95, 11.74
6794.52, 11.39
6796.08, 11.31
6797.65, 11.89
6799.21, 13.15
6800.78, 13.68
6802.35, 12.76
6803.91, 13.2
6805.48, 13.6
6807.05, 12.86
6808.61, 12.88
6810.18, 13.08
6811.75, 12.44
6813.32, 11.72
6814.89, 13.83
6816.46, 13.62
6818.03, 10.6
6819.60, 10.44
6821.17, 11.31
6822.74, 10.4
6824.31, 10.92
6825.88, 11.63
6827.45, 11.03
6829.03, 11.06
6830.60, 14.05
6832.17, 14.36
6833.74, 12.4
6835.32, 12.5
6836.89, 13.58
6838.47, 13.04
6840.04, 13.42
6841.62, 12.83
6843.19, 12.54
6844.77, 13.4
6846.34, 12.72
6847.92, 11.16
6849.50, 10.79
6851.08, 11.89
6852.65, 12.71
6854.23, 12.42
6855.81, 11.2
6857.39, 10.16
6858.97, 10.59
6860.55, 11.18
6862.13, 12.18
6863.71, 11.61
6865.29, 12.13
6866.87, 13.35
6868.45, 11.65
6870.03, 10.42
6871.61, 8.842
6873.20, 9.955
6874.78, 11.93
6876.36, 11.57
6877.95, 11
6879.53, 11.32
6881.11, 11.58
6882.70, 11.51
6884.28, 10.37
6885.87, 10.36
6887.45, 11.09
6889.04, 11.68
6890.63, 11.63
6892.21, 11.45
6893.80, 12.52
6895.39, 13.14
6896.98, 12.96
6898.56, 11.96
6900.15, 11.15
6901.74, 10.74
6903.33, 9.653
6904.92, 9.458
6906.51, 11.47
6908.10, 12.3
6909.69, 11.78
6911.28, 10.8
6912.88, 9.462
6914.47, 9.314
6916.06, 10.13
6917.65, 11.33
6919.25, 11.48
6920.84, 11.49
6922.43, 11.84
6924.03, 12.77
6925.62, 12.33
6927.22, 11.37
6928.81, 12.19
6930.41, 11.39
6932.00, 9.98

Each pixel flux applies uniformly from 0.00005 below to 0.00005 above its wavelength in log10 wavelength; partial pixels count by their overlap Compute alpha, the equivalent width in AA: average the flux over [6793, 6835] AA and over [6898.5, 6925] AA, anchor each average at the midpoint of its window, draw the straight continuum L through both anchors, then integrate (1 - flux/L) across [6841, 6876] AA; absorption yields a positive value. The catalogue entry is 0.3 AA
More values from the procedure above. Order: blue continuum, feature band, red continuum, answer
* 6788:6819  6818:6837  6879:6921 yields 0.3 AA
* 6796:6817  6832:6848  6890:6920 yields -0.8 AA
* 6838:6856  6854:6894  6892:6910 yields 2.3 AA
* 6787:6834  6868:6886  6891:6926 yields 1.1 AA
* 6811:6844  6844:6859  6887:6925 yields 0.3 AA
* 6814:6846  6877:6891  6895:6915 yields 0.3 AA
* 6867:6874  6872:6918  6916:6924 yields -0.6 AA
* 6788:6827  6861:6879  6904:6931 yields 0.4 AA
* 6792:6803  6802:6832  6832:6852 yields 0.5 AA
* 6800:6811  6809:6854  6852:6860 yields -0.2 AA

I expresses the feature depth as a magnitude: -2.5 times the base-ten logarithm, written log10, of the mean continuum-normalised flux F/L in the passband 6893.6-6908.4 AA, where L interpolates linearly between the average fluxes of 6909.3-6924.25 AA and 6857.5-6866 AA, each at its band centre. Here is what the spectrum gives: -0.04 mag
